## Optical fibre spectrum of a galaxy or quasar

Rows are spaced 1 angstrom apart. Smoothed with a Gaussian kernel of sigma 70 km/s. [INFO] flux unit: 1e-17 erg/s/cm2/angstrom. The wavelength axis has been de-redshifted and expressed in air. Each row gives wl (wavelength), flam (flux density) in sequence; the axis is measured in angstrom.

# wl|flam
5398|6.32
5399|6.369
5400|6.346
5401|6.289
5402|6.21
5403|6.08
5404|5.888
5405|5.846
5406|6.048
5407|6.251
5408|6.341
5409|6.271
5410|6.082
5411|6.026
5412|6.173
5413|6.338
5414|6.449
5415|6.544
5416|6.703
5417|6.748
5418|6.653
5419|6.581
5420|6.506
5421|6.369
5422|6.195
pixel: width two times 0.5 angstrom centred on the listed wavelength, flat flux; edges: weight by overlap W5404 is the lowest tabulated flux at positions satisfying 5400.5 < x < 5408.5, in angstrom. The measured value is 5.846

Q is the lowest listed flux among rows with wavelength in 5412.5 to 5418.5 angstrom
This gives 6.338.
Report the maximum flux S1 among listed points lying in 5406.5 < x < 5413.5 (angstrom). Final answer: 6.341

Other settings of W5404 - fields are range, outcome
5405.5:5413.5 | 6.026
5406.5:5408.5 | 6.251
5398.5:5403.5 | 6.08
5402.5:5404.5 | 5.888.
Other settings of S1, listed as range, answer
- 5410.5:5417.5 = 6.748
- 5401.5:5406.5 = 6.21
